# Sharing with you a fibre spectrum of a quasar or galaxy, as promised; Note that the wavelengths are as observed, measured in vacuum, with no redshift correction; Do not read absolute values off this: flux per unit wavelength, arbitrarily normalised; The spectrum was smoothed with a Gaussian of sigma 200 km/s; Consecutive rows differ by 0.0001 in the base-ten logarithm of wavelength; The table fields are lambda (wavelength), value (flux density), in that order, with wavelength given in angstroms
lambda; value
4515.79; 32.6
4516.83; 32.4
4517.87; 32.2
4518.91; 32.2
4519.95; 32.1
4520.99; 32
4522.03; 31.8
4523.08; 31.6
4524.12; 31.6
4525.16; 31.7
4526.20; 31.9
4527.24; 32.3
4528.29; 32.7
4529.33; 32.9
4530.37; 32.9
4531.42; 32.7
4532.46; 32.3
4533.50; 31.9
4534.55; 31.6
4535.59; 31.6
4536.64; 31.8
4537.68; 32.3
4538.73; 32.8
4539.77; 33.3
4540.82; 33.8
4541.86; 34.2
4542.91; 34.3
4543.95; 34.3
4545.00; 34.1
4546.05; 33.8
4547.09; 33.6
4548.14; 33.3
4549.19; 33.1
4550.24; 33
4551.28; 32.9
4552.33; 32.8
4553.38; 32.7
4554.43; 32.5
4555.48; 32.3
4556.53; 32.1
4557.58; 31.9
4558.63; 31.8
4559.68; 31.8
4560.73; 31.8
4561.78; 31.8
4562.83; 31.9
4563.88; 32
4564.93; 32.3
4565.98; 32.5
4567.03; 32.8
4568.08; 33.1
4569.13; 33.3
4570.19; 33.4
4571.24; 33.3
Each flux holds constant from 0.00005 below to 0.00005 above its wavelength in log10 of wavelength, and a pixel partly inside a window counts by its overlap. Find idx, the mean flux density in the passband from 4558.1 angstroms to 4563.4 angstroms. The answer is 31.8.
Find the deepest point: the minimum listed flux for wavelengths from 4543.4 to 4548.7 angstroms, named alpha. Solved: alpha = 33.3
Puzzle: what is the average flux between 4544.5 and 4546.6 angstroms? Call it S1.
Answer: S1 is 34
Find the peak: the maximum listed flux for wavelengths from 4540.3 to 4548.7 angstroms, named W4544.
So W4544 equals 34.3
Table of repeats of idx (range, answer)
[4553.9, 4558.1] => 32.2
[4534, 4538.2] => 31.8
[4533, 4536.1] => 31.7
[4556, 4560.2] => 31.9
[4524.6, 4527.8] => 32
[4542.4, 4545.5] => 34.3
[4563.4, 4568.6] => 32.6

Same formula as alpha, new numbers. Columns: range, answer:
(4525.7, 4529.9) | 31.9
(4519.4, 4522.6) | 31.8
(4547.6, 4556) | 32.3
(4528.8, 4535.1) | 31.6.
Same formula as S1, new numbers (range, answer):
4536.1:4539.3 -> 32.3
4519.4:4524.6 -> 31.8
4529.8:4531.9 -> 32.7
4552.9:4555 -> 32.6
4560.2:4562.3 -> 31.8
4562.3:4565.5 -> 32.1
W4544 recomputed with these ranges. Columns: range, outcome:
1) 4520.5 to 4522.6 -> 32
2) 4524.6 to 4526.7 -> 31.9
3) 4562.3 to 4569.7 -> 33.3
